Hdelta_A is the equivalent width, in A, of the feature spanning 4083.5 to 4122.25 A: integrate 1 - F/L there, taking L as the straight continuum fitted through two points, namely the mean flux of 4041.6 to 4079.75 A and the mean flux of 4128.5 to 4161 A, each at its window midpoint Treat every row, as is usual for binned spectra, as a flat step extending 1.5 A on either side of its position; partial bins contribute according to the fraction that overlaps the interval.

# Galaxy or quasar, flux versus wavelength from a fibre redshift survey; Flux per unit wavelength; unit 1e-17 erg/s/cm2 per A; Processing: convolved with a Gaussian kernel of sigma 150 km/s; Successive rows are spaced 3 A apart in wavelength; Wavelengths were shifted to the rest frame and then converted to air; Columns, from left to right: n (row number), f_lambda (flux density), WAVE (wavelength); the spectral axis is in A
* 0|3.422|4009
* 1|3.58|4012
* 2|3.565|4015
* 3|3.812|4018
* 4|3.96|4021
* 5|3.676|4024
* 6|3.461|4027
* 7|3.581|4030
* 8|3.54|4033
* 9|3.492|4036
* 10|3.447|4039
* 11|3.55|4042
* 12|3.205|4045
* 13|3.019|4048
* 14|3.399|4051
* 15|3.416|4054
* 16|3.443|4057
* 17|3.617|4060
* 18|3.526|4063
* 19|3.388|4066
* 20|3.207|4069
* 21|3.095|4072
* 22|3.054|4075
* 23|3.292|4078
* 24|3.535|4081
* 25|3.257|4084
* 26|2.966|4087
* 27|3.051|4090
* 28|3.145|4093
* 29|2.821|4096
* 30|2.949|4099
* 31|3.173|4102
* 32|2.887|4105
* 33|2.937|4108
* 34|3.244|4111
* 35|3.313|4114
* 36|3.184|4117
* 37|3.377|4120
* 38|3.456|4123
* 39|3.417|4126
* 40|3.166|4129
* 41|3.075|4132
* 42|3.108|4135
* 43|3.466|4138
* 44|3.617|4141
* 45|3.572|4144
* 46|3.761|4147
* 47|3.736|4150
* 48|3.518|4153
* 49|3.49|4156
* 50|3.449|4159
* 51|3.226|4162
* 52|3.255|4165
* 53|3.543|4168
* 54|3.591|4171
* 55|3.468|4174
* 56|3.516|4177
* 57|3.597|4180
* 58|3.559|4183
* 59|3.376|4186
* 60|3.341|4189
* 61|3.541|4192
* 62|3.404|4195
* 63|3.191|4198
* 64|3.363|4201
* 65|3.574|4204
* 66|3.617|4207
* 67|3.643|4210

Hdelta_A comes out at 3.3 A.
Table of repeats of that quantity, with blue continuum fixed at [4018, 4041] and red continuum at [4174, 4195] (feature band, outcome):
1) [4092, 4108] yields 2.5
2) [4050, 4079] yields 1.9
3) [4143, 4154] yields -0.5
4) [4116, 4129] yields 0.7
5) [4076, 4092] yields 1.6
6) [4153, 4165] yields 0.4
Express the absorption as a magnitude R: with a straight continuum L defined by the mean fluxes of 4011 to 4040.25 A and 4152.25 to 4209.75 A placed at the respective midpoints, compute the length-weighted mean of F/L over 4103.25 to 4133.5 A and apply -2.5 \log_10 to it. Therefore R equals 0.10 mag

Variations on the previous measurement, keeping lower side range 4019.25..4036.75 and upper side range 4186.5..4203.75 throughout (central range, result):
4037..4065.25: 0.06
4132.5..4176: -0.01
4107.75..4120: 0.09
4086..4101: 0.18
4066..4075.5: 0.13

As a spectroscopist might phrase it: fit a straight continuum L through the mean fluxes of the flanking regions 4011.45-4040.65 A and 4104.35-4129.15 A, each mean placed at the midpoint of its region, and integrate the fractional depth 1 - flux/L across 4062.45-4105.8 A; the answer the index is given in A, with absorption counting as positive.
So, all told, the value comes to 2.8 A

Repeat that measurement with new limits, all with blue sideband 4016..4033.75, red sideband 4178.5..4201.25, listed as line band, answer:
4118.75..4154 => 0.67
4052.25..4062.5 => 0.37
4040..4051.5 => 1.11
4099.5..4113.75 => 1.91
